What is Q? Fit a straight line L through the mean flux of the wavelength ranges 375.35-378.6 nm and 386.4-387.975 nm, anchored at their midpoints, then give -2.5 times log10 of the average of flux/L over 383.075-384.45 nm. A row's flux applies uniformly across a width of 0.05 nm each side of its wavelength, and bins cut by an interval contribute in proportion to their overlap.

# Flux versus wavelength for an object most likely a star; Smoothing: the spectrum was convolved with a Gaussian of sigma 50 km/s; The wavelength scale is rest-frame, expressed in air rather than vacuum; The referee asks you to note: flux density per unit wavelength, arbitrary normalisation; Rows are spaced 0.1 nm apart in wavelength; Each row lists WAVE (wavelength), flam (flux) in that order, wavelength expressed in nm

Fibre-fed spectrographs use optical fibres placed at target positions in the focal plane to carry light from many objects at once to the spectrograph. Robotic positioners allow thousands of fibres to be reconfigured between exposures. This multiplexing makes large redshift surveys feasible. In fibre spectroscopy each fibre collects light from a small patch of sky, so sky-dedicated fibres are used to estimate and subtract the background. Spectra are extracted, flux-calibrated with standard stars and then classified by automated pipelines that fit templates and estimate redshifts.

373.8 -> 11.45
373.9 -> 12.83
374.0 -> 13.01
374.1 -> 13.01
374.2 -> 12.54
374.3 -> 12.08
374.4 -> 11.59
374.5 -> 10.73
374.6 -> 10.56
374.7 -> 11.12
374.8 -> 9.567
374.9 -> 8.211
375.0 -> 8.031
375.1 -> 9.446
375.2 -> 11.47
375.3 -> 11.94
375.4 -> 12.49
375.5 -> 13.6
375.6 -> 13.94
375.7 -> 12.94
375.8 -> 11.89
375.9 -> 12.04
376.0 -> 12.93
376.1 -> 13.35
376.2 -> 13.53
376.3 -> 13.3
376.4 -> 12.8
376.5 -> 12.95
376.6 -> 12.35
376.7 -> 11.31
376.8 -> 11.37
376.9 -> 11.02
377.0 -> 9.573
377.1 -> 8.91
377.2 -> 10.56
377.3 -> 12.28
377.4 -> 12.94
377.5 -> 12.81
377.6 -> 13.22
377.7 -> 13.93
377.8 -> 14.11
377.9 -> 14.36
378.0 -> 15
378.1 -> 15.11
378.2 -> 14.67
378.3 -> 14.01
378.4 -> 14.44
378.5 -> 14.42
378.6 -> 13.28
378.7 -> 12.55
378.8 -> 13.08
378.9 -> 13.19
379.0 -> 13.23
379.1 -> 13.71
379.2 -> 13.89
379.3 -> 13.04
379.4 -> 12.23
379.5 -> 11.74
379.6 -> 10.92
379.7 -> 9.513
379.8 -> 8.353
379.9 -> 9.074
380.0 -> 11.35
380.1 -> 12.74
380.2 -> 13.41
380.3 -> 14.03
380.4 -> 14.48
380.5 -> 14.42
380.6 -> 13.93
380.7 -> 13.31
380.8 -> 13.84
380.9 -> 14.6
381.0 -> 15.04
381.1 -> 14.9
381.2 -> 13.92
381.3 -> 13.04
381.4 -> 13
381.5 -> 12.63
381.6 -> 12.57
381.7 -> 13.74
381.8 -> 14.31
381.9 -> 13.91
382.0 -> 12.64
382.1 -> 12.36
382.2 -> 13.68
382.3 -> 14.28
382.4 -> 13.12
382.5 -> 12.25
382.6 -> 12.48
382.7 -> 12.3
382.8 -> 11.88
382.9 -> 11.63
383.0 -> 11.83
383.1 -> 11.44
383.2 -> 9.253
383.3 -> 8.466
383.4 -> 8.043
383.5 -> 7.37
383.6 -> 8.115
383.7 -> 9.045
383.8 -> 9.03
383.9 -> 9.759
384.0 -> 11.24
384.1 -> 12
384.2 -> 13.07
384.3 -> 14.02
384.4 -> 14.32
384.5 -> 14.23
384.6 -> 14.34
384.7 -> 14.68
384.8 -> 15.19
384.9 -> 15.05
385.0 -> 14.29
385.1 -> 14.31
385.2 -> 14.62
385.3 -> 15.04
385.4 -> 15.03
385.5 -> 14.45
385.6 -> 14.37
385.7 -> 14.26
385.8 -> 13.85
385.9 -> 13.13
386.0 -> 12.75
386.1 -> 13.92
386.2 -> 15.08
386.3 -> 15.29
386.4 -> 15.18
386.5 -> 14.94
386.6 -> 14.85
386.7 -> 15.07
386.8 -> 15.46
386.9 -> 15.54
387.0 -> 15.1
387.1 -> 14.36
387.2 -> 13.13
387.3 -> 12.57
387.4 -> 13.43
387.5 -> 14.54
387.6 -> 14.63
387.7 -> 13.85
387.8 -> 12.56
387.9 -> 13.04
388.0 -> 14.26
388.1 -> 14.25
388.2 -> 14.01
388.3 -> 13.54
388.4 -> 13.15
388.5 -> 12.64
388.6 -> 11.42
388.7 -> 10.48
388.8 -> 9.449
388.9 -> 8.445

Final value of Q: 0.31 mag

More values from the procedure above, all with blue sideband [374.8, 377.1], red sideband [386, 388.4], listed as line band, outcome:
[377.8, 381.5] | -0.06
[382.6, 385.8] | 0.10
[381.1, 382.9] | 0.00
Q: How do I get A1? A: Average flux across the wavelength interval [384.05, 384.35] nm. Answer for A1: 13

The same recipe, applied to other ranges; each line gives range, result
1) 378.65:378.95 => 12.9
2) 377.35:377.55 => 12.9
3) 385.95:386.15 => 13.3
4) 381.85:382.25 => 13.1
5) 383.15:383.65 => 8.25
